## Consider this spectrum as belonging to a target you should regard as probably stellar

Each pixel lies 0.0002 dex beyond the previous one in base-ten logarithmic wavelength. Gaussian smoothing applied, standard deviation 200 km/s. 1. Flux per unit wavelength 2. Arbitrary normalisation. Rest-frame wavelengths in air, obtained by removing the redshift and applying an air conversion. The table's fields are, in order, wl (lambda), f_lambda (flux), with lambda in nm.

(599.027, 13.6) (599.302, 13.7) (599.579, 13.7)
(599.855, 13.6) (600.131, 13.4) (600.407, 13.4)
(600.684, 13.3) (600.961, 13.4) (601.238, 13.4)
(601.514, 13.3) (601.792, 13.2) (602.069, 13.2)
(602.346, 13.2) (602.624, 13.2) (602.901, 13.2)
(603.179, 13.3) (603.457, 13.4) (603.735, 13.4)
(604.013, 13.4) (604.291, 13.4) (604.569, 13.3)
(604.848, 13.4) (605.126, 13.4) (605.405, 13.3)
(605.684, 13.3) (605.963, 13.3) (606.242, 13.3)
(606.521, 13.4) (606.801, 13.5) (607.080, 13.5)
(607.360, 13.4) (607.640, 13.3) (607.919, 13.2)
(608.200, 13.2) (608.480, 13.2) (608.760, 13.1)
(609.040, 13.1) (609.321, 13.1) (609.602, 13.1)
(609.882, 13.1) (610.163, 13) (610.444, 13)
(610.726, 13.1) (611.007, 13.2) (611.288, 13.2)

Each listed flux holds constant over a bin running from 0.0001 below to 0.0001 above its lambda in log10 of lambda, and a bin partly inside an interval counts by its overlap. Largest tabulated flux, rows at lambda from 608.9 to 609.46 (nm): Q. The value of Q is 13.1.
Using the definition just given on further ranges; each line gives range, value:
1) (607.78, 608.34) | 13.2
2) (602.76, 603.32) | 13.3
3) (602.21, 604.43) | 13.4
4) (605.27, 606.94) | 13.5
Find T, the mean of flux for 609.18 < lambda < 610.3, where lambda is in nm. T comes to 13.1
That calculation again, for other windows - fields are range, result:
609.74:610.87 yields 13.1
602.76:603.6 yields 13.3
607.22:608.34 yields 13.3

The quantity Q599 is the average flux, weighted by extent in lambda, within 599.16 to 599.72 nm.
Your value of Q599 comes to 13.7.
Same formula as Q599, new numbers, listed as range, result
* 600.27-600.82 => 13.3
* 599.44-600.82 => 13.5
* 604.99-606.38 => 13.3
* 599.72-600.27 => 13.5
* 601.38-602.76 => 13.2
